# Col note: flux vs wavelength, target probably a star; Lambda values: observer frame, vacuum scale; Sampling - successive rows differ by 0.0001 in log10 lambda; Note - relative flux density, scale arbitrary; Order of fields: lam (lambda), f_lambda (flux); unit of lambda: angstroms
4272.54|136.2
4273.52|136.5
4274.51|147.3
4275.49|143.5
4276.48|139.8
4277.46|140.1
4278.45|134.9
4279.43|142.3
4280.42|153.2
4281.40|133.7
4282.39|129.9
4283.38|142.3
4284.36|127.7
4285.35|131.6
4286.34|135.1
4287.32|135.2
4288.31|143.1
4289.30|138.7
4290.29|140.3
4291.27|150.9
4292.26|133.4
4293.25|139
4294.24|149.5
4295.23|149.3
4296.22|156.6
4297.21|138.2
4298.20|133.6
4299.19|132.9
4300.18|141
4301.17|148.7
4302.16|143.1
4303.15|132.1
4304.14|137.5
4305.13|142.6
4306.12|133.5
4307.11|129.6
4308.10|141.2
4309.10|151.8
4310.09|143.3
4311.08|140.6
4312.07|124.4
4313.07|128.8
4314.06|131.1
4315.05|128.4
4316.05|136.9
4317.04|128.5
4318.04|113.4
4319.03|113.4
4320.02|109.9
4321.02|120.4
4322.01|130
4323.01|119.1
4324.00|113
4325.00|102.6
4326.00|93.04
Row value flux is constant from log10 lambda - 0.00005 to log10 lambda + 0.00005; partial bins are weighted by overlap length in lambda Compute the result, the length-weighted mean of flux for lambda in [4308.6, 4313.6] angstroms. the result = 138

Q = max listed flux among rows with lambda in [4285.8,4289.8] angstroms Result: 143.1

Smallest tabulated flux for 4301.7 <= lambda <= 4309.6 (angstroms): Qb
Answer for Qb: 129.6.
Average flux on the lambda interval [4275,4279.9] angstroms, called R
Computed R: 140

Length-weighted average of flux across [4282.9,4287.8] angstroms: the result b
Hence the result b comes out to 135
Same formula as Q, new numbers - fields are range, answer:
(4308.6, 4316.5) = 151.8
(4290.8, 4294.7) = 150.9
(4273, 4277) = 147.3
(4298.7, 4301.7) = 148.7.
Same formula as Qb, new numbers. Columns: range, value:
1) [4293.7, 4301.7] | 132.9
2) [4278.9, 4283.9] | 129.9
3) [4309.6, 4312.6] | 124.4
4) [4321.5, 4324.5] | 113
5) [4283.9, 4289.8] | 127.7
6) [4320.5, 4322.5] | 120.4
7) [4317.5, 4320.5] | 109.9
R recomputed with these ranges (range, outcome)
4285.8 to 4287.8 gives 135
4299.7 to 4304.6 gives 141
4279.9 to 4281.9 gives 143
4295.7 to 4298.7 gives 143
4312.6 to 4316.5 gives 131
